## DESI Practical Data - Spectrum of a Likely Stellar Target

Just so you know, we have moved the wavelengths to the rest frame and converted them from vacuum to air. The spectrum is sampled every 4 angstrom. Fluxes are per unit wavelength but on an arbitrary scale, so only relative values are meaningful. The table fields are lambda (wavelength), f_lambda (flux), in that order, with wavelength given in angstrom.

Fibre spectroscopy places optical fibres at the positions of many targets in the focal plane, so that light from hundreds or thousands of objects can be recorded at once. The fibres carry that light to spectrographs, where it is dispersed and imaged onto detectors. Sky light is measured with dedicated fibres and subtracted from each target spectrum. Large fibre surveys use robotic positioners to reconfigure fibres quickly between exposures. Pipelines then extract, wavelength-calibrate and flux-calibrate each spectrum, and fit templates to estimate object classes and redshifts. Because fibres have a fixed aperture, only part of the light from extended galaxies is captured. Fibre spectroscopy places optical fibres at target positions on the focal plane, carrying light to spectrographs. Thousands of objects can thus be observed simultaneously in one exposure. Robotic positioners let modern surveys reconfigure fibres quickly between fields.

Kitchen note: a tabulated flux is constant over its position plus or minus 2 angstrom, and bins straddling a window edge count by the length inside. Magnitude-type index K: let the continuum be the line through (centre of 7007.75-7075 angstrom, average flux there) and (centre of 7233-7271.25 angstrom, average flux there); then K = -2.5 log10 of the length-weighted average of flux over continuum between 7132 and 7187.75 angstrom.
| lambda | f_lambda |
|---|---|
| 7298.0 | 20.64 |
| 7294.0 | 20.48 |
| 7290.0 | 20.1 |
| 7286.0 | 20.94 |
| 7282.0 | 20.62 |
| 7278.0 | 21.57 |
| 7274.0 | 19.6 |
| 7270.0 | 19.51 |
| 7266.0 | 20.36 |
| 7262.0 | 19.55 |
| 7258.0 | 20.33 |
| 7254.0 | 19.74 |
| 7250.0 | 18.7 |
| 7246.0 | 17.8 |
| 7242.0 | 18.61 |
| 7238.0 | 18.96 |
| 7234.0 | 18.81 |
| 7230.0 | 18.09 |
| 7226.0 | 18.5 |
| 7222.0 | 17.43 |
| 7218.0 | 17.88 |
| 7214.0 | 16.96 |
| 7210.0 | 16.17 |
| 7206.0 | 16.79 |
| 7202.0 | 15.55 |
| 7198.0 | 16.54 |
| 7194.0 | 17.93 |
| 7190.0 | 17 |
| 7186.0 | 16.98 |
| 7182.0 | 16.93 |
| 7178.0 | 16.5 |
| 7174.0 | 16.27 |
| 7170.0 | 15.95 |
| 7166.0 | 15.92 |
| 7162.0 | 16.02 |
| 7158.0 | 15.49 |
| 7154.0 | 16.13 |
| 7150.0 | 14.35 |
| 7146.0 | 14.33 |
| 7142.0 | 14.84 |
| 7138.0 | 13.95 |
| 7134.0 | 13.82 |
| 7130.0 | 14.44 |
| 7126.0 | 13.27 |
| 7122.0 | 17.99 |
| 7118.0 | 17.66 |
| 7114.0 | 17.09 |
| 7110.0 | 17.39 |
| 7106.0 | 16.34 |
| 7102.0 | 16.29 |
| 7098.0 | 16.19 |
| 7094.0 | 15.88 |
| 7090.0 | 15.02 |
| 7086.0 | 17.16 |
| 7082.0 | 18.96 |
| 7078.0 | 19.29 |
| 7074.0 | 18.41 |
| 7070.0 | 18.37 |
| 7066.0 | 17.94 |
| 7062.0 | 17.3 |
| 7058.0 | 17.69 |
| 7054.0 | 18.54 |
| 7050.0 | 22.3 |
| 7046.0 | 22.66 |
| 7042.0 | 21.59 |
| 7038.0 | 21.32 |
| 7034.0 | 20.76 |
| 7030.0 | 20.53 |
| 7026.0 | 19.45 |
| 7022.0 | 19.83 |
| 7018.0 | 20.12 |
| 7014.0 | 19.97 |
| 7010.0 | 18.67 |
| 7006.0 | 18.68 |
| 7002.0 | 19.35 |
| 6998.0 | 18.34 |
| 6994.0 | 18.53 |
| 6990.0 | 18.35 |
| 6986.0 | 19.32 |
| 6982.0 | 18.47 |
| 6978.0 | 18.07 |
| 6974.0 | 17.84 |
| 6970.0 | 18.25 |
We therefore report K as 0.245 mag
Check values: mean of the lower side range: 19.7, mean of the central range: 15.5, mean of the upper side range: 19.2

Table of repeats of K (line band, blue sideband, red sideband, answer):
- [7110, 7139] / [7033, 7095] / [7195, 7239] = 0.17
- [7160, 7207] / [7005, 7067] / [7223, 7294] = 0.19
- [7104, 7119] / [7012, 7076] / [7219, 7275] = 0.14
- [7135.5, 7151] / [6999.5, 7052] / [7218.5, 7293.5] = 0.35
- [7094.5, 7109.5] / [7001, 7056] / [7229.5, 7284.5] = 0.22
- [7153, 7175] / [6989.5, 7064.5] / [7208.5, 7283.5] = 0.20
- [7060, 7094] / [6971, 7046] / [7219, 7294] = 0.10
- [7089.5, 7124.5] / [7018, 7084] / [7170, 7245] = 0.13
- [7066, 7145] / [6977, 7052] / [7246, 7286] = 0.20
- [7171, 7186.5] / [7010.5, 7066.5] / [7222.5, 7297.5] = 0.19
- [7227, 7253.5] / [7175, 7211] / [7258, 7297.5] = 0.01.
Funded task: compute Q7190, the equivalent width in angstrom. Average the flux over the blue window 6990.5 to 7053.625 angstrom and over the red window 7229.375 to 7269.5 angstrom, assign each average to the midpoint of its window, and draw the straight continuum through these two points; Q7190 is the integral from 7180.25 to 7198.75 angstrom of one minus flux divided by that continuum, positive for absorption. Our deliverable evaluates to 2.2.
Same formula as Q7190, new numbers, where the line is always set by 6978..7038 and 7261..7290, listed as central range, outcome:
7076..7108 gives 4.5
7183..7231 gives 7.0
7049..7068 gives 0.9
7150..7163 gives 2.8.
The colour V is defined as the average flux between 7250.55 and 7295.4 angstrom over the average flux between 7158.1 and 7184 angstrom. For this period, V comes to 1.25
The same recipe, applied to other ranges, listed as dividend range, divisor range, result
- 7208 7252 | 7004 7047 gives 0.89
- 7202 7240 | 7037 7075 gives 0.90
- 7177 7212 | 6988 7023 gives 0.88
